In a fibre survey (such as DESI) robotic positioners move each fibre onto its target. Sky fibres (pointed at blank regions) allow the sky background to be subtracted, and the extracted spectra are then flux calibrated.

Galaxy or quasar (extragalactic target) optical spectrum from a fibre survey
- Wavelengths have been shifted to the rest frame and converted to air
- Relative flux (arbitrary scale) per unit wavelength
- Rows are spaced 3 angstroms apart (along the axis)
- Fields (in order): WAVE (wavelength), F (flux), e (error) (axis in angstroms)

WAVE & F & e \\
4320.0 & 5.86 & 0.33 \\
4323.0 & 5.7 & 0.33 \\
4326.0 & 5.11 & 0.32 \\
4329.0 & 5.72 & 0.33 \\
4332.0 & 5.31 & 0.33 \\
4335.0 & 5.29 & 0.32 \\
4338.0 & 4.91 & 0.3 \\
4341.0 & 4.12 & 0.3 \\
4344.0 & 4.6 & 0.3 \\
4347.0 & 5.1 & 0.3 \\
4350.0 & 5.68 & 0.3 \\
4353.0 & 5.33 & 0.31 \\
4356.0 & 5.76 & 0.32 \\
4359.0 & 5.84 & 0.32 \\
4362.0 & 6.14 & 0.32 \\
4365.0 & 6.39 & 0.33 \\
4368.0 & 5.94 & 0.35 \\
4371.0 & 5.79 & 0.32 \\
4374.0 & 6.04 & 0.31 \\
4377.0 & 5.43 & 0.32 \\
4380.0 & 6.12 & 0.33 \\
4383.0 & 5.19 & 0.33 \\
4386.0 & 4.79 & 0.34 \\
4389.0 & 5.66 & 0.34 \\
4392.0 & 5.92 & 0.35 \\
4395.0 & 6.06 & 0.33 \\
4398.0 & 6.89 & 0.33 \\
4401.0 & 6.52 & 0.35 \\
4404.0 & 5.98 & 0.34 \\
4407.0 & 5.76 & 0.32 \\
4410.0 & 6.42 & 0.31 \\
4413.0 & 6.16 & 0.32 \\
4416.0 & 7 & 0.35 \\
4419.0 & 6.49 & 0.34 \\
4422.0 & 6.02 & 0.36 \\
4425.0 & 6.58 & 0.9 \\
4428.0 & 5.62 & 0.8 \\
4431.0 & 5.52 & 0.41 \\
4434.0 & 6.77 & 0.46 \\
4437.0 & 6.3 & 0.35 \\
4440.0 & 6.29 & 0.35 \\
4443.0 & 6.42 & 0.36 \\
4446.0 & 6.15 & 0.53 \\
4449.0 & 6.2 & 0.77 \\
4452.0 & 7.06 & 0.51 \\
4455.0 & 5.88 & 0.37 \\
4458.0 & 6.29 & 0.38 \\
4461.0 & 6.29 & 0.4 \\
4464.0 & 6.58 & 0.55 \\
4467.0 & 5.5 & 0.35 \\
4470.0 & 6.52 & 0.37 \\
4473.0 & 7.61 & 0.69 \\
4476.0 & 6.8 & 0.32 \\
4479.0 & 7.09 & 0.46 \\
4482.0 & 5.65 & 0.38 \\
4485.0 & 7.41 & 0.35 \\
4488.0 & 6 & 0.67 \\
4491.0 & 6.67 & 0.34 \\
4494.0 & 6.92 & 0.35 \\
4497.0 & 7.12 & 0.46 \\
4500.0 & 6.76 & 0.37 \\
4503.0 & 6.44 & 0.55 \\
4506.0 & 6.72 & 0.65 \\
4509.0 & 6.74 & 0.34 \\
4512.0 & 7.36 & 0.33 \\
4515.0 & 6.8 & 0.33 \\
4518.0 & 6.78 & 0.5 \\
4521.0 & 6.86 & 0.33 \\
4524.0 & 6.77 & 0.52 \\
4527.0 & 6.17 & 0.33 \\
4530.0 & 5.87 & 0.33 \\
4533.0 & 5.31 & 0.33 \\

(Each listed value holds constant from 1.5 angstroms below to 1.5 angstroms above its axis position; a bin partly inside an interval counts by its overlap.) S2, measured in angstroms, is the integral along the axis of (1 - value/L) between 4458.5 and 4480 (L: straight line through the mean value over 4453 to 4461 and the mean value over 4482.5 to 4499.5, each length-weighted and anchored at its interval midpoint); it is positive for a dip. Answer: -0.7 angstroms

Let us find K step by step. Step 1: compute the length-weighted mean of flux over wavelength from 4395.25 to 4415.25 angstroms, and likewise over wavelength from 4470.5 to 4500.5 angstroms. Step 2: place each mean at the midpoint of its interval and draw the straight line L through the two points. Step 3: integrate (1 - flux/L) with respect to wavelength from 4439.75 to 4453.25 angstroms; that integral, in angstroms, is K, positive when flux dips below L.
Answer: 0.3 angstroms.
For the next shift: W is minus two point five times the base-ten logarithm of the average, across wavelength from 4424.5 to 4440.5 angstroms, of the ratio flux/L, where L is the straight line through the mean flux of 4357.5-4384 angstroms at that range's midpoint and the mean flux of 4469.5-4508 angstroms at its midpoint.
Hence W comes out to 0.03 mag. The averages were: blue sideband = 5.89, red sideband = 6.75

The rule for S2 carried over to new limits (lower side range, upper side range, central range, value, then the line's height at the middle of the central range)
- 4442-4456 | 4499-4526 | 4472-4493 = -0.5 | 6.59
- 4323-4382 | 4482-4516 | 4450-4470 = 0.4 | 6.43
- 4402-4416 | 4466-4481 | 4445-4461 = 0.6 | 6.55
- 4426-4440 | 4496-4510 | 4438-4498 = -0.9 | 6.42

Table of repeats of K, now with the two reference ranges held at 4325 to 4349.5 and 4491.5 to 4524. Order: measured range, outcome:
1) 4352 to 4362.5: -0.99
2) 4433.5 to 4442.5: -0.46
